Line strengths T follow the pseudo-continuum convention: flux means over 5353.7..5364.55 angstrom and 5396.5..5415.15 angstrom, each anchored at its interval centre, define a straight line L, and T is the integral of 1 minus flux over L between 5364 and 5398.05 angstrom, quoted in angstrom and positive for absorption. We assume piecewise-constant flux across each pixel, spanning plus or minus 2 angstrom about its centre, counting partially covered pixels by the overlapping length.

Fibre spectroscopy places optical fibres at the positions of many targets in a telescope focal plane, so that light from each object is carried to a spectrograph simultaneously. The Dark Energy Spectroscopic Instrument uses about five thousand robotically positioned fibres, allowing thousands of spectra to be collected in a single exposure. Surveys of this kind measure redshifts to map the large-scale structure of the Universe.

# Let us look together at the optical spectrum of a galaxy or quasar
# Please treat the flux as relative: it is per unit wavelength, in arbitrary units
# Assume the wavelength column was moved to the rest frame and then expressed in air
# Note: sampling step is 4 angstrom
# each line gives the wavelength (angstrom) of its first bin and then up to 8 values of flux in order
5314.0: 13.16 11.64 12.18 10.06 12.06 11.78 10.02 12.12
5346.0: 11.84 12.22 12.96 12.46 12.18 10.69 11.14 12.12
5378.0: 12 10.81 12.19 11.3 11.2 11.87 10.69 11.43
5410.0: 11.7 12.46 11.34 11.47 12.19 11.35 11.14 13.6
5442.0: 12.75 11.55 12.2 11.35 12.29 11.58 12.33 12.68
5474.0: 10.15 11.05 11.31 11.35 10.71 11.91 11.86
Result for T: 1.54 angstrom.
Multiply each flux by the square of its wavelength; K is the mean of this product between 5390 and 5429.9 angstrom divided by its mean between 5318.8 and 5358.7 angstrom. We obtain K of 1.01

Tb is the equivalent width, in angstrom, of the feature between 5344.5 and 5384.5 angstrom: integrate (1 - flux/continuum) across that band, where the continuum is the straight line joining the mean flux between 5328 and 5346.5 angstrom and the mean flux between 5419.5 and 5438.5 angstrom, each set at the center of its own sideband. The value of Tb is -0.8 angstrom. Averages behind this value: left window 11.5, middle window 11.8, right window 11.8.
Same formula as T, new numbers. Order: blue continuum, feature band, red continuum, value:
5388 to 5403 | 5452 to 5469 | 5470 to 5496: -1.07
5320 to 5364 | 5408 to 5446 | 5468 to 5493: -1.73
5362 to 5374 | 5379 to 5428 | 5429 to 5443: 0.98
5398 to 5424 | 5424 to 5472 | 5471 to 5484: -3.67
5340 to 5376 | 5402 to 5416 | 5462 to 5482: 0.09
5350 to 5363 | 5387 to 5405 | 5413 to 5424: 1.00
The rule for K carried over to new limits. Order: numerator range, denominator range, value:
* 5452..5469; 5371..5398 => 1.06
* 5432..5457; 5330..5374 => 1.06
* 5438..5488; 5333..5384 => 1.05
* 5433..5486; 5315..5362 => 1.05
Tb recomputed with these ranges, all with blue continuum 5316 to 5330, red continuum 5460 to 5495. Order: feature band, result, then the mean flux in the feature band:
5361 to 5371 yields 0.1 angstrom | 11.3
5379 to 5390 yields -0.1 angstrom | 11.5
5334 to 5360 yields -1.2 angstrom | 11.9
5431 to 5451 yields -1.4 angstrom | 12.2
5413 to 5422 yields -0.2 angstrom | 11.7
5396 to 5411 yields 0.0 angstrom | 11.4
